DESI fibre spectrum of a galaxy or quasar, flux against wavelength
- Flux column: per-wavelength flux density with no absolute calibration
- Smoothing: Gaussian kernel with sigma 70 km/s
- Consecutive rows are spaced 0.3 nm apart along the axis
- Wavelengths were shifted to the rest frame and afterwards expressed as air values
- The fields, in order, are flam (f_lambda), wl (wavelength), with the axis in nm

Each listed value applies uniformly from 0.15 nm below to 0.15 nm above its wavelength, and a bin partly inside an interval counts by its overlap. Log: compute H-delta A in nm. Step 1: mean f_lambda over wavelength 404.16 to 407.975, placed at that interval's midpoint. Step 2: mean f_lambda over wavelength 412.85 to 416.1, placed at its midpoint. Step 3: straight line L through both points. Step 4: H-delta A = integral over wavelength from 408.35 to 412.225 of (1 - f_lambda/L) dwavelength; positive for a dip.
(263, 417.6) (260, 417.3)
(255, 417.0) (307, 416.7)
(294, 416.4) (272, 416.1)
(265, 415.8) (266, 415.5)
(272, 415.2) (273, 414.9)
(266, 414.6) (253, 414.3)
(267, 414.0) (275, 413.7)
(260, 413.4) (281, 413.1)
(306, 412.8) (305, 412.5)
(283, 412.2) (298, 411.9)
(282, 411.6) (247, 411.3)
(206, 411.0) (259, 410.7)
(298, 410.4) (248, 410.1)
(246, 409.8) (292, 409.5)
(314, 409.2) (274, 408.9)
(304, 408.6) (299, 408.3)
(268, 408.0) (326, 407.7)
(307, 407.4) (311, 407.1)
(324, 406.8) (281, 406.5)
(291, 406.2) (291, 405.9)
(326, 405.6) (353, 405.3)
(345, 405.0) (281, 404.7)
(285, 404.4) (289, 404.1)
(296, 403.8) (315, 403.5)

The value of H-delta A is 0.20 nm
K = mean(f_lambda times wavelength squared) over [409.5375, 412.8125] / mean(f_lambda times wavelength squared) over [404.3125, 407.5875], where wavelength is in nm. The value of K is 0.90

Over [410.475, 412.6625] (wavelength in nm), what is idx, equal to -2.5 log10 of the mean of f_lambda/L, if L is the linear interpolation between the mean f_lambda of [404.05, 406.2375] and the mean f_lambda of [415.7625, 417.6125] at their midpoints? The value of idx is 0.079 mag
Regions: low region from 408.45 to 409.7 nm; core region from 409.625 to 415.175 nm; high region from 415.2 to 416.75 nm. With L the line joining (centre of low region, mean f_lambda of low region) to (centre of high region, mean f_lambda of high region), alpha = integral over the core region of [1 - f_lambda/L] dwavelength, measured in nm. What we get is 0.32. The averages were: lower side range 294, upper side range 278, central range 270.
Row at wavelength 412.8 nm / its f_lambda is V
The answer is 306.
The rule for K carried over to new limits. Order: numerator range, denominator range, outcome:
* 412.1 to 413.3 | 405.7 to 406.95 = 1.01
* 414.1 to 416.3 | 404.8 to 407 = 0.89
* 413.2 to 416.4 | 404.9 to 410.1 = 0.92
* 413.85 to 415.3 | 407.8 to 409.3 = 0.94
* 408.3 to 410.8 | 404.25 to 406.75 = 0.93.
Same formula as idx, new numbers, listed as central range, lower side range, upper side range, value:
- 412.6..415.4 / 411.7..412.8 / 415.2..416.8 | 0.06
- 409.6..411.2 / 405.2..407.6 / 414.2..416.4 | 0.16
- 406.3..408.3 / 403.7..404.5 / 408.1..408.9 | -0.03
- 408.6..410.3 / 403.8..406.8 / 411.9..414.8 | 0.05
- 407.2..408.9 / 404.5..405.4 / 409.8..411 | -0.05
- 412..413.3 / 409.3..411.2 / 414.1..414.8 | -0.13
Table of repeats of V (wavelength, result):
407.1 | 311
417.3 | 260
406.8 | 324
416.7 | 307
